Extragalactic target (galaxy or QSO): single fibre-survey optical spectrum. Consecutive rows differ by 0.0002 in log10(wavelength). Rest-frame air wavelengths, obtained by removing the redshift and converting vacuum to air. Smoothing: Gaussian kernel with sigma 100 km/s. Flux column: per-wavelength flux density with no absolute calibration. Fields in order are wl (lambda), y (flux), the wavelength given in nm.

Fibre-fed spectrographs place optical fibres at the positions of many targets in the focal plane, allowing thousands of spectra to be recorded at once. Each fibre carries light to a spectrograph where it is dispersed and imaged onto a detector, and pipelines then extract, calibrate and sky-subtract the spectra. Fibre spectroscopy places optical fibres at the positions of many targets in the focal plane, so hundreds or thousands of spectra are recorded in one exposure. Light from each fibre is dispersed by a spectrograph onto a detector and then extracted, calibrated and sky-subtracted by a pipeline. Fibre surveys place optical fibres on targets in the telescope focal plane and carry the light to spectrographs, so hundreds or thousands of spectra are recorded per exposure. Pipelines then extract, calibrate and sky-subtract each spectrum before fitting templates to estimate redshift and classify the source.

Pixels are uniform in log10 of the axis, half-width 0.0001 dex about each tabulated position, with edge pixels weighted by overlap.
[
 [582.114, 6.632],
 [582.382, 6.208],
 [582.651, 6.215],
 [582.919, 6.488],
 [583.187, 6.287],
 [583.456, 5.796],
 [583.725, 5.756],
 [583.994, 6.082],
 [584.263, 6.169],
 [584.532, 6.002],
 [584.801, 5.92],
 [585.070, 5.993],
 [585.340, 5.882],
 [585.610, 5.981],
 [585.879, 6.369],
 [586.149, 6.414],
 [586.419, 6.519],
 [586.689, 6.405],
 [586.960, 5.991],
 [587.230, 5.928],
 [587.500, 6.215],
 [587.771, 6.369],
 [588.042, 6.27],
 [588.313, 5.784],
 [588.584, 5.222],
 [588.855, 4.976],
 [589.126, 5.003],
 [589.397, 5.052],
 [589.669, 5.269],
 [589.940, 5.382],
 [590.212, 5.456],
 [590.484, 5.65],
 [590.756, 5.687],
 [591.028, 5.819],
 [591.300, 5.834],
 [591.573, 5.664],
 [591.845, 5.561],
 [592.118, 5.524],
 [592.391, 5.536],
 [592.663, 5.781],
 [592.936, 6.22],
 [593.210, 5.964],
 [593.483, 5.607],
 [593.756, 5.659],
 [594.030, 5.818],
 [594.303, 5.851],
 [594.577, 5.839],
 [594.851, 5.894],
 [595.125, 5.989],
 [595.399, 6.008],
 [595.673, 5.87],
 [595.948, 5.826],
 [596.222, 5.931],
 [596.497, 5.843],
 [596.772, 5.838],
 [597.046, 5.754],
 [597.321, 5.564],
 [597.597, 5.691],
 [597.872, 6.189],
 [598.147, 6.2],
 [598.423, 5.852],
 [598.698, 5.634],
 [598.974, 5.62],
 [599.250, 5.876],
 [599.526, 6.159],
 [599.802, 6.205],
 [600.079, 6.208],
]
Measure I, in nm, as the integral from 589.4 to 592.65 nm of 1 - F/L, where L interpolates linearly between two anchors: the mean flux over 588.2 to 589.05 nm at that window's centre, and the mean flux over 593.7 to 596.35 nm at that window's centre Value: -0.03 nm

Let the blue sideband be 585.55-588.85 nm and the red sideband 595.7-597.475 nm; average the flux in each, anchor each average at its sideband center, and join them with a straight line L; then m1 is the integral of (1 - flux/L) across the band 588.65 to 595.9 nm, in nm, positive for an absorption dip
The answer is 0.334 nm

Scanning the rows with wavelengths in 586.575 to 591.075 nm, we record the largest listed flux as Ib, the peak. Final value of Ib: 6.405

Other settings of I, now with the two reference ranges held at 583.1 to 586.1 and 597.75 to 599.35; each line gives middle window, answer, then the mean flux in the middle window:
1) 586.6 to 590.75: 0.23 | 5.66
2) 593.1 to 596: 0.04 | 5.85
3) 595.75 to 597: 0.01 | 5.85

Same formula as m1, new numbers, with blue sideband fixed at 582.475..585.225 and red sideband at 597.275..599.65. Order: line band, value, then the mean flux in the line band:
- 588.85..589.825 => 0.15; 5.1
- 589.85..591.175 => 0.08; 5.61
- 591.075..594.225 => 0.11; 5.75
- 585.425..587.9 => -0.08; 6.24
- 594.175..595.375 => 0.00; 5.9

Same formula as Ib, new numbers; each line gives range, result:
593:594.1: 5.964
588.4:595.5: 6.22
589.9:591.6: 5.834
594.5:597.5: 6.008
